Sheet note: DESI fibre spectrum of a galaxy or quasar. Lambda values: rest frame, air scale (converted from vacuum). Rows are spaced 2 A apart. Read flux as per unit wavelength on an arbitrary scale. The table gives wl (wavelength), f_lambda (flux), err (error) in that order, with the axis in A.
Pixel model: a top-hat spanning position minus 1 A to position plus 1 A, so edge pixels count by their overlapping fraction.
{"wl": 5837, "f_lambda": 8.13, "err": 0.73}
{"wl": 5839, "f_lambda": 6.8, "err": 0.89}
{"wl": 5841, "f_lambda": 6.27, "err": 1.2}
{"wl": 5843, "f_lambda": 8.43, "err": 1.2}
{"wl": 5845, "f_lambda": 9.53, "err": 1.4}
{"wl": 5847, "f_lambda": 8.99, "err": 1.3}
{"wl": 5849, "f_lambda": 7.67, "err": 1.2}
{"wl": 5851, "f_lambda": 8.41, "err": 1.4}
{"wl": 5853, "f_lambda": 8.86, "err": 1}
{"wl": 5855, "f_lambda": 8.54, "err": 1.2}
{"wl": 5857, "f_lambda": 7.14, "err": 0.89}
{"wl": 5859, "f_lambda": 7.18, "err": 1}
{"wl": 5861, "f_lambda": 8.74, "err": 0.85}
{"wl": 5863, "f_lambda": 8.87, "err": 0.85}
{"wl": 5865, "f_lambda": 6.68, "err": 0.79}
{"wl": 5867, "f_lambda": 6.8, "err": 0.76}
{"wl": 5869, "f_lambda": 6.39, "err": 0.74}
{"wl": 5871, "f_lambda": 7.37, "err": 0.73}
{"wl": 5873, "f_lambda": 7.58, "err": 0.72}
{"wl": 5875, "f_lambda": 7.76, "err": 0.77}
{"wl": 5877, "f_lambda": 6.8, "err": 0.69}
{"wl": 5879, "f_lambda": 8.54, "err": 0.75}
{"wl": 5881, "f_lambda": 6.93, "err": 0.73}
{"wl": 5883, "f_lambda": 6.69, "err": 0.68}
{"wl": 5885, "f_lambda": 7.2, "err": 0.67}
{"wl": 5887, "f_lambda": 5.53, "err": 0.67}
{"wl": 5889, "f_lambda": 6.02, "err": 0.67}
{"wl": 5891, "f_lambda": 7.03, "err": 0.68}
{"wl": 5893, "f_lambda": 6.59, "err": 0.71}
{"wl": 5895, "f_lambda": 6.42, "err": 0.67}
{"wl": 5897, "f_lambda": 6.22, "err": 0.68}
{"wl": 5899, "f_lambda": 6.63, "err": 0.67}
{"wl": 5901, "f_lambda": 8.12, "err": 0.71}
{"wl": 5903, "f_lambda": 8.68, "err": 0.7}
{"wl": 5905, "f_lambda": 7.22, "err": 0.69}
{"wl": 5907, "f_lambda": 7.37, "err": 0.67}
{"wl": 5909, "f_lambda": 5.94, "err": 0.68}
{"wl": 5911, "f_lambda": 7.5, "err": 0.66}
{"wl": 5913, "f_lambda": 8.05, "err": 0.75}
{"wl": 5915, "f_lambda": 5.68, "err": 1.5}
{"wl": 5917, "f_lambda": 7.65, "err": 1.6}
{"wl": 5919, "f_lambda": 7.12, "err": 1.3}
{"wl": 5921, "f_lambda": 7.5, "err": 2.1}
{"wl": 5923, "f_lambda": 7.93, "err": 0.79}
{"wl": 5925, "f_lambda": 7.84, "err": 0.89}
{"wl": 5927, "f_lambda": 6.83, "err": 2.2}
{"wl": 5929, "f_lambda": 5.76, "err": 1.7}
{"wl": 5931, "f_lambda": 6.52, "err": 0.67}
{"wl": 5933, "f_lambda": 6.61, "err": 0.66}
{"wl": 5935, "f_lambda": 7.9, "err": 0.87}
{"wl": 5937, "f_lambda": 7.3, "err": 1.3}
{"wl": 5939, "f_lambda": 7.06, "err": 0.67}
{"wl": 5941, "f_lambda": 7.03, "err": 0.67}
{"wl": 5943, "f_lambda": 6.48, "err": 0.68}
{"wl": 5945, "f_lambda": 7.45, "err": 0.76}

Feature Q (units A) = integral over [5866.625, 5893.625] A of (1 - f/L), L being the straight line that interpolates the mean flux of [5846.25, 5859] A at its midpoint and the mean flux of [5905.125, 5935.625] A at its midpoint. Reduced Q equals 2.7 A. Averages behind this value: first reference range 8.17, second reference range 7.07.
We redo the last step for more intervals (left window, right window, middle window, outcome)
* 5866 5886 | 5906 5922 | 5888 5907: 0.4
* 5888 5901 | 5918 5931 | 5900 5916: -1.1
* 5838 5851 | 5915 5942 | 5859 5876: 0.5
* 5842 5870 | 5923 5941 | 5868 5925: 2.9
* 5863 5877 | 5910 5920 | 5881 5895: 1.3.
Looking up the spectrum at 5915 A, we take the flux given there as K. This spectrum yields 5.68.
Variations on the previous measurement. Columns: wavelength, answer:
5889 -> 6.02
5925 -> 7.84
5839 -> 6.8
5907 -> 7.37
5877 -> 6.8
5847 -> 8.99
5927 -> 6.83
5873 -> 7.58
